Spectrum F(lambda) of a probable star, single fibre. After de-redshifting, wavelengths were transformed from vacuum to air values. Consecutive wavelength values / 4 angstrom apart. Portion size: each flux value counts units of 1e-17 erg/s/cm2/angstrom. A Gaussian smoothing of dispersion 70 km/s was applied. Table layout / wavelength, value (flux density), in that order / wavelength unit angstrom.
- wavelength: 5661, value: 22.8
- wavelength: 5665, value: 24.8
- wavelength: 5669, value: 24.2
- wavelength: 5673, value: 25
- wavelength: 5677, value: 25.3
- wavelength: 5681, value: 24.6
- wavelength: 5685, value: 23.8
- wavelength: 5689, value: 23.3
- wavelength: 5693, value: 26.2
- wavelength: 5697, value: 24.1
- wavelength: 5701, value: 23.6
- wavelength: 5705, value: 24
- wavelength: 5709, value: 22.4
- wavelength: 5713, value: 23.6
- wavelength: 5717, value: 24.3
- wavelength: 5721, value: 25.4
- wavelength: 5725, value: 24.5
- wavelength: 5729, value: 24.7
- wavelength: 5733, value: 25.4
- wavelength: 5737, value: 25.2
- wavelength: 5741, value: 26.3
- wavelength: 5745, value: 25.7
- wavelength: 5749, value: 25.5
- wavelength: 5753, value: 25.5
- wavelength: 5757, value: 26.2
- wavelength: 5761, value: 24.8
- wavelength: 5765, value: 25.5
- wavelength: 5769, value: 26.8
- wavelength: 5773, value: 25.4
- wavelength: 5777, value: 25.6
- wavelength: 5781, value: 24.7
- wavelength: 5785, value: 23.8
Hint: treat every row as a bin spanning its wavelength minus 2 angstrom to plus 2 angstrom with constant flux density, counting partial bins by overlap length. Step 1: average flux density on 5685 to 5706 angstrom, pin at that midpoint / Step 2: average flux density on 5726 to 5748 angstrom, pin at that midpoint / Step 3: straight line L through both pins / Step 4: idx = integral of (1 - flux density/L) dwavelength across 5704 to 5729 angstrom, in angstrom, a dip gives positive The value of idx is 0.7 angstrom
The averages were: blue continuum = 24.2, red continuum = 25.4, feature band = 24.1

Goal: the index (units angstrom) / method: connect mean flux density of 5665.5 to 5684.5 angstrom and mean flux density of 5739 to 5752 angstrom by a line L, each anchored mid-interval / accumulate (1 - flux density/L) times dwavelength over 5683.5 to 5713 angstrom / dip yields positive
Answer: 1.4 angstrom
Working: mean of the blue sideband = 24.7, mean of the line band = 23.9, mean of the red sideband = 25.8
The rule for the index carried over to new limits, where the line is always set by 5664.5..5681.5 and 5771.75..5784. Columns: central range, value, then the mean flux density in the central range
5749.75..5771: -0.59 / 25.7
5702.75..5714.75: 0.76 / 23.3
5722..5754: -0.46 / 25.3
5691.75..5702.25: 0.11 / 24.6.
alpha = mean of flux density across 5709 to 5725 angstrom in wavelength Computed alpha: 24.2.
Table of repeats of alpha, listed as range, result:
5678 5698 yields 24.5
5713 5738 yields 24.8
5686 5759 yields 24.8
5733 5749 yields 25.7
